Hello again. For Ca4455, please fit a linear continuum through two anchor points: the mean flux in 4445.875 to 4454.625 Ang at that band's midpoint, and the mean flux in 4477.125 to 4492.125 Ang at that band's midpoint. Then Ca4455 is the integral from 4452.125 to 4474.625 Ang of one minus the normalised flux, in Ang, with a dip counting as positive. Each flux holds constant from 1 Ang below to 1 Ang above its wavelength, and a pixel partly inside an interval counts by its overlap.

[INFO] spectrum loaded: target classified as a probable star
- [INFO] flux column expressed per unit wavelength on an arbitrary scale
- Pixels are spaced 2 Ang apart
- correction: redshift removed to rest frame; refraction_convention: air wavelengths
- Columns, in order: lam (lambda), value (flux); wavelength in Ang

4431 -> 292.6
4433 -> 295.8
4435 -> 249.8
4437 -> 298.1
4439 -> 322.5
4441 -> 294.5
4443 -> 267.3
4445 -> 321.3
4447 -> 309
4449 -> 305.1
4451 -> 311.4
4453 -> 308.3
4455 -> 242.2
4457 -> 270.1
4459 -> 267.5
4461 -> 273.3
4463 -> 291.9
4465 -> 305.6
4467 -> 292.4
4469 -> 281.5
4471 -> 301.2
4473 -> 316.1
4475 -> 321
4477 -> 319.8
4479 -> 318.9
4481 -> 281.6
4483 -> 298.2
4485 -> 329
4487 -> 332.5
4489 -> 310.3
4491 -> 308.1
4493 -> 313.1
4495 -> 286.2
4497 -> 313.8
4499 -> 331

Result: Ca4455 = 1.4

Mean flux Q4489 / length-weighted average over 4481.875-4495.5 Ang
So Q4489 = 312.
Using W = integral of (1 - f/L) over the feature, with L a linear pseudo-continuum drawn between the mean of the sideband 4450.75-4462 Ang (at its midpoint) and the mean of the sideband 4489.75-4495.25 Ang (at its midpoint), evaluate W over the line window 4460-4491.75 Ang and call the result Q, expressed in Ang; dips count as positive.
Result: -1.4 Ang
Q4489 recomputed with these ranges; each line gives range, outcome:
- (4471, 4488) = 314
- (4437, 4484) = 297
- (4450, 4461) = 279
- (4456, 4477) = 293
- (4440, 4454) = 302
